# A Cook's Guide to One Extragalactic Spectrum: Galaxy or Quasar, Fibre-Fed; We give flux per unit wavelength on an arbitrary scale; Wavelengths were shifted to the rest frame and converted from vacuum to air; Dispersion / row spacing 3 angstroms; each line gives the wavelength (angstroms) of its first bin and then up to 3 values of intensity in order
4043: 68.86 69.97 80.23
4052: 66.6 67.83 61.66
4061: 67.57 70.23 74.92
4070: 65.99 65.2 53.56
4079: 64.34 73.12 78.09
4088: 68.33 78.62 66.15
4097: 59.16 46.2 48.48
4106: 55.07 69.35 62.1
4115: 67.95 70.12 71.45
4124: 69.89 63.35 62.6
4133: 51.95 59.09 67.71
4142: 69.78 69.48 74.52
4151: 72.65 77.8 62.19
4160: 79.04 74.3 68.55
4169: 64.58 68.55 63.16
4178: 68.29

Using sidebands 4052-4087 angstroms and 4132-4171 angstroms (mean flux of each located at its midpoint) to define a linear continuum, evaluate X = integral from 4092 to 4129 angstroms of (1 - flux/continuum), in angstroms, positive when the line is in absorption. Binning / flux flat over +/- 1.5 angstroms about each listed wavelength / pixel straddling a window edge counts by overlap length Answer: 3.0 angstroms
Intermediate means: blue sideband 67.5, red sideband 68.8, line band 62.7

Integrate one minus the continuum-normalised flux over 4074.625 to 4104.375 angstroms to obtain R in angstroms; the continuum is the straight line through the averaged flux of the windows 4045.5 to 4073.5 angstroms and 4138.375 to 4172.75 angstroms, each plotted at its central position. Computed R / 2.5 angstroms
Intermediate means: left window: 69.1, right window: 70.9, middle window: 63.7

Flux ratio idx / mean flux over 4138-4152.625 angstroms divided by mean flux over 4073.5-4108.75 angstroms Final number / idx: 1.12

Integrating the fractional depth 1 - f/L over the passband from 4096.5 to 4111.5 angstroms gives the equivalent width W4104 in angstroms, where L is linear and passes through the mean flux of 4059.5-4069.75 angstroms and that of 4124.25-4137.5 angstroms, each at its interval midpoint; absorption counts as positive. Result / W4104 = 2.0 angstroms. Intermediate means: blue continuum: 70.3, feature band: 55.8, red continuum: 60.3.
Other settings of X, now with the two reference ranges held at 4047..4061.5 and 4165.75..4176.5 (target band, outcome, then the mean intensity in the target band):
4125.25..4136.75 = 1.3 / 59.5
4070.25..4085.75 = 0.5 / 66.2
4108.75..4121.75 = -0.1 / 67.9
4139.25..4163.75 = -2.1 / 72.2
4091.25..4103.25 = 1.7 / 58.1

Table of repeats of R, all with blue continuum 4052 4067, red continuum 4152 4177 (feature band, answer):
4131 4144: 1.3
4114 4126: -0.1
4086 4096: -0.4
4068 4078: 0.8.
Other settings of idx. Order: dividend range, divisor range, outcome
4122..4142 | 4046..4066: 0.91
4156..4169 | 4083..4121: 1.09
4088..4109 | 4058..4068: 0.87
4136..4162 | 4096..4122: 1.16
